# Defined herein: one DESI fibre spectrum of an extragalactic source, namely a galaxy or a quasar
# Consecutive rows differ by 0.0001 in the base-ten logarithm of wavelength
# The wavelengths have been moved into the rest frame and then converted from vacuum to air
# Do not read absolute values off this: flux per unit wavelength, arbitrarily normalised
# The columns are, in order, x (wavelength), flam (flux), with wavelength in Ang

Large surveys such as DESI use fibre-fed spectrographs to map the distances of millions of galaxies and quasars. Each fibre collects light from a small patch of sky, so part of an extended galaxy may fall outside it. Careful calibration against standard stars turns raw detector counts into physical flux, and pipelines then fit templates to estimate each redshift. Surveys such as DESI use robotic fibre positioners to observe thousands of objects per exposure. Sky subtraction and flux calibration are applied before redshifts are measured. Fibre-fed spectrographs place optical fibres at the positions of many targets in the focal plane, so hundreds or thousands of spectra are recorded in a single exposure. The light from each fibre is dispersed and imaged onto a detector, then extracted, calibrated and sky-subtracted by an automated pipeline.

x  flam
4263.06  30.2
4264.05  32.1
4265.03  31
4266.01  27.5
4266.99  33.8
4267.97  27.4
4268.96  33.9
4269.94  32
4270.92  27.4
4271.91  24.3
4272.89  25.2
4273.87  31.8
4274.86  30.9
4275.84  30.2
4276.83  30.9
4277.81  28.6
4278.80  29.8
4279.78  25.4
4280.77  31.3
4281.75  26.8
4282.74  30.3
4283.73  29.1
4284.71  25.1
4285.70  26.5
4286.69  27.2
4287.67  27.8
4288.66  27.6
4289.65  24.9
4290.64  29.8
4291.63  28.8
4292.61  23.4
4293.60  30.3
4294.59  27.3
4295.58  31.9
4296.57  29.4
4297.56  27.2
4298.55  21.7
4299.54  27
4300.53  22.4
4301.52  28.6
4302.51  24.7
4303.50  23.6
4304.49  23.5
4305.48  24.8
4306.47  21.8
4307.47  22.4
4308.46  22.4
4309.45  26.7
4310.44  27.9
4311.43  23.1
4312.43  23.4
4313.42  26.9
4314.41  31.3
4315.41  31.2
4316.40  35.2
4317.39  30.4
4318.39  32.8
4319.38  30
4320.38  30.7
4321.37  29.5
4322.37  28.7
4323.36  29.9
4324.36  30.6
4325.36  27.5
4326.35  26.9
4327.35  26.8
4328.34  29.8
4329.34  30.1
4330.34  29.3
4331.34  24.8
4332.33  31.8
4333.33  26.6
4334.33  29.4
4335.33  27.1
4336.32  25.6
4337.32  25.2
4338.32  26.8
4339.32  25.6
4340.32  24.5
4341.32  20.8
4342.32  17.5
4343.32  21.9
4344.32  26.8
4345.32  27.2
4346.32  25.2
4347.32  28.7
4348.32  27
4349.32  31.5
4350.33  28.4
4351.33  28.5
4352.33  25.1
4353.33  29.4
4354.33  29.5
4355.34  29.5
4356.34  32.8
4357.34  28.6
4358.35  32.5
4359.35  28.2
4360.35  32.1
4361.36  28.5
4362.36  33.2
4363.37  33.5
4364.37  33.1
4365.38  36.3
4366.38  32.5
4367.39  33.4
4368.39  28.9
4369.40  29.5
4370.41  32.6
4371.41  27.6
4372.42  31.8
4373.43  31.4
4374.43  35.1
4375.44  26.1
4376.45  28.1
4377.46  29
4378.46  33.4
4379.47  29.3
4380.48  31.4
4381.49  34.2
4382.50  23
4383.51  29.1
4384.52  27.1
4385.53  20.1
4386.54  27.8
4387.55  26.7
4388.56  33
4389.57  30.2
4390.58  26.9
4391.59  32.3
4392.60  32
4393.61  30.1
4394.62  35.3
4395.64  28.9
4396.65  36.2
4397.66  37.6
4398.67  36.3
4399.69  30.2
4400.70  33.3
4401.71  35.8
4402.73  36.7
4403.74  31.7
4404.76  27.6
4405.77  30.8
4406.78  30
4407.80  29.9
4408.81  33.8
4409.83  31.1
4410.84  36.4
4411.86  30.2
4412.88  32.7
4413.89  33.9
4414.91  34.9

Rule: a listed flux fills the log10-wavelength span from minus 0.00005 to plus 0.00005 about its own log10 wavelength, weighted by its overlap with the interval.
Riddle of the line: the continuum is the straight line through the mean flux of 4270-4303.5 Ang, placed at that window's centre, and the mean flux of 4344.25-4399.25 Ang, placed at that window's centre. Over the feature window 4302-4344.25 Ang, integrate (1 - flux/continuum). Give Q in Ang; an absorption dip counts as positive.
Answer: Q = 2.8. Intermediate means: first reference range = 27.7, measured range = 26.9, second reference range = 30.3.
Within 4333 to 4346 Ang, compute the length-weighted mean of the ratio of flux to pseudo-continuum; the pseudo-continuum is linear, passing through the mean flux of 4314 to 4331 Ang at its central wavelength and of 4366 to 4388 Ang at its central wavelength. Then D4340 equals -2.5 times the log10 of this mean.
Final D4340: 0.19 mag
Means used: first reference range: 30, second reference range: 29.4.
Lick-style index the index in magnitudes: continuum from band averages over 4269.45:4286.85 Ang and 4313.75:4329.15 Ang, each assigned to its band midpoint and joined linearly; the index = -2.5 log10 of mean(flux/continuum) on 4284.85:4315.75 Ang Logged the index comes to 0.12 mag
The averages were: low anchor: 28.5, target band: 26.3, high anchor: 30.1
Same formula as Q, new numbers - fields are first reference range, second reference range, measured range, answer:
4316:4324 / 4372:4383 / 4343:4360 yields 1.2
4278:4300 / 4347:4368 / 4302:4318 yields 1.3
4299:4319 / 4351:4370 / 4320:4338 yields -0.1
